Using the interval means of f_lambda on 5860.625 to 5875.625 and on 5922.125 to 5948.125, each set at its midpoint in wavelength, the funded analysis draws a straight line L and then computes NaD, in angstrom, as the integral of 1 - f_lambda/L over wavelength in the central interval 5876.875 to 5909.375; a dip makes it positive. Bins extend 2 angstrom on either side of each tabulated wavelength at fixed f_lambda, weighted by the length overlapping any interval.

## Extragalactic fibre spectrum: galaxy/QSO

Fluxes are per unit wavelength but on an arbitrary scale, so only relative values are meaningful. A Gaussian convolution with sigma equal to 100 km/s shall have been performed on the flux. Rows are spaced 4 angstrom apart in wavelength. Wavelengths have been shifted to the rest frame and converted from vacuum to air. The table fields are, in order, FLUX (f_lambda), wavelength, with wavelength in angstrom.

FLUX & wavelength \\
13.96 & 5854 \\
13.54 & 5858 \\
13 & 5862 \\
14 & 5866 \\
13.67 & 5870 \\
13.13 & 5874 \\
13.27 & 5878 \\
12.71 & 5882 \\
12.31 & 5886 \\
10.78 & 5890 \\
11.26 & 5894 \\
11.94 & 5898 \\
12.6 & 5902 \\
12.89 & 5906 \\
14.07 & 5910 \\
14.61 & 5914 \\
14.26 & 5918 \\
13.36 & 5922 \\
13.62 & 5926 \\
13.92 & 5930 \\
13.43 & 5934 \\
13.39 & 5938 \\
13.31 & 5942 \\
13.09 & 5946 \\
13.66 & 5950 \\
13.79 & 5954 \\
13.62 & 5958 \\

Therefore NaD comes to 2.9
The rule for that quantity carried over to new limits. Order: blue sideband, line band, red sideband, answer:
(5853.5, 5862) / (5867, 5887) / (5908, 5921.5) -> 1.0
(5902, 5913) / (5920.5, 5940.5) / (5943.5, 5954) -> -0.2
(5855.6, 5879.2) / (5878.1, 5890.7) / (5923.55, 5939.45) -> 1.2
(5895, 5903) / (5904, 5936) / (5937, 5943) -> -2.6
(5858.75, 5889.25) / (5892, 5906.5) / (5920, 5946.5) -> 1.3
